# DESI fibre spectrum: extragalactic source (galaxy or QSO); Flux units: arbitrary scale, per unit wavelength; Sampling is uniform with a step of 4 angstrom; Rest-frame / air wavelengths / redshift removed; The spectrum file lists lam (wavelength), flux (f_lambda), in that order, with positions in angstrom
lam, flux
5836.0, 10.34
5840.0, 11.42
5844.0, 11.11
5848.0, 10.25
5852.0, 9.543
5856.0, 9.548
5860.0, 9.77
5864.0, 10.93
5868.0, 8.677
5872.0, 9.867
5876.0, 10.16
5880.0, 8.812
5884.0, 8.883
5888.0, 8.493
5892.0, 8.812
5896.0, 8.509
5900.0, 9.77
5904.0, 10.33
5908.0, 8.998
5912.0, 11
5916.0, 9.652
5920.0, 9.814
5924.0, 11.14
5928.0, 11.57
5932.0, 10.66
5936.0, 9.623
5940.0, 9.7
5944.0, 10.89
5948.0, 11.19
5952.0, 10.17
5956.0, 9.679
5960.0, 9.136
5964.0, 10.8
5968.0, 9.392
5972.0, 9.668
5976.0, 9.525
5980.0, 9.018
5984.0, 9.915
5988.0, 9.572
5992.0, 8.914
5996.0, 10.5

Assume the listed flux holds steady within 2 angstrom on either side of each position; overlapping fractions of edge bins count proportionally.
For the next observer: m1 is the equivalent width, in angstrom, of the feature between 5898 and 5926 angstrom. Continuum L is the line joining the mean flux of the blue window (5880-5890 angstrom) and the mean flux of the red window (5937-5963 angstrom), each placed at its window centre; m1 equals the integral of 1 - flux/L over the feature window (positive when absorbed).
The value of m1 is -2.40 angstrom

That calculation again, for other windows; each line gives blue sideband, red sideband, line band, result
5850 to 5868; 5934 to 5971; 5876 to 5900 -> 2.4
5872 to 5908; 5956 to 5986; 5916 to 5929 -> -1.7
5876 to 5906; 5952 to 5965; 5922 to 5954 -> -3.3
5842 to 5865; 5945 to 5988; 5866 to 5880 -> 0.9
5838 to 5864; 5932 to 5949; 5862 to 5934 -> 3.8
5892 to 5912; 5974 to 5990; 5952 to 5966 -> -0.6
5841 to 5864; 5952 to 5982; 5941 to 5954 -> -1.3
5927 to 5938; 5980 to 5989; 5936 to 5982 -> 0.7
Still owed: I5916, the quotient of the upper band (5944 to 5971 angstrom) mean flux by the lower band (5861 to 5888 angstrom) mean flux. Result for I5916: 1.1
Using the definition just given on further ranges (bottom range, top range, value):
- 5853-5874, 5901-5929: 1.06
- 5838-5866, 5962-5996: 0.93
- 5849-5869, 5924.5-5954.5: 1.08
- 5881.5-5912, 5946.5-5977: 1.08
